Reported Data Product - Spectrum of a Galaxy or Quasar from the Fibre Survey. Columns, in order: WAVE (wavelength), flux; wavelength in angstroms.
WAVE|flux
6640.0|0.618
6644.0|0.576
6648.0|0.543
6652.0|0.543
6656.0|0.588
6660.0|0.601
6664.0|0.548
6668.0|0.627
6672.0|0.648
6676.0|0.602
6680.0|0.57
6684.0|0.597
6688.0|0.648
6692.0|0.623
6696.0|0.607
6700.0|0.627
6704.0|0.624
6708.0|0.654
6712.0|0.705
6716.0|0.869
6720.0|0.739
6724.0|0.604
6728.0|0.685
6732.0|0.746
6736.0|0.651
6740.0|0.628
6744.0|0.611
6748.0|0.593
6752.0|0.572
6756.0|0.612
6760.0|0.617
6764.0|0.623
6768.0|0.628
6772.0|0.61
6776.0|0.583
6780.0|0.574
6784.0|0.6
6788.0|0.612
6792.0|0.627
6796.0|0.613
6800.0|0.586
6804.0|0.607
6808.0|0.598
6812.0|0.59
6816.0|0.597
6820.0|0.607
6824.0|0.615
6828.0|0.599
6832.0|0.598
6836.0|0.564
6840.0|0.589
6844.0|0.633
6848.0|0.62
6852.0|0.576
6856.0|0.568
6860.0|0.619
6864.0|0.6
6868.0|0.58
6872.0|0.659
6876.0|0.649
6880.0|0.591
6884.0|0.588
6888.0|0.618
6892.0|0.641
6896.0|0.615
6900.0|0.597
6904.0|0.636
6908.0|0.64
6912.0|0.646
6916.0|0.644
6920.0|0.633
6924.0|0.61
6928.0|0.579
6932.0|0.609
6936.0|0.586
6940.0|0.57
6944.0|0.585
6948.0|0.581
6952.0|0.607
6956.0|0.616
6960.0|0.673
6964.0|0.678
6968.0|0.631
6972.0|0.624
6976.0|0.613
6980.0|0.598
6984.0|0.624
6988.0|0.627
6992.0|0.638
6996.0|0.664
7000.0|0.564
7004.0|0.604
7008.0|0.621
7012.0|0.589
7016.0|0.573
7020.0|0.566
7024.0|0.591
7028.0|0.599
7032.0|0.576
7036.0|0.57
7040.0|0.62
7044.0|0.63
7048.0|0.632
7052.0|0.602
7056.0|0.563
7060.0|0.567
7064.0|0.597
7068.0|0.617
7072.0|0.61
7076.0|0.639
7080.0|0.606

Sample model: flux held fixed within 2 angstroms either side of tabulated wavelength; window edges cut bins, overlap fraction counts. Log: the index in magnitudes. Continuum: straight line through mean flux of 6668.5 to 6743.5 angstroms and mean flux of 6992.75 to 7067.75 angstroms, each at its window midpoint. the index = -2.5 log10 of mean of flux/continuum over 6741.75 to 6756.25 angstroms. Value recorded 0.091 mag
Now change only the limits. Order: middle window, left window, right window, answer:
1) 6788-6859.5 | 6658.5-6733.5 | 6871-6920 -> 0.06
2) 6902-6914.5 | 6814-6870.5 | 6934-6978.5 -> -0.06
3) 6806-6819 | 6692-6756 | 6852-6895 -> 0.06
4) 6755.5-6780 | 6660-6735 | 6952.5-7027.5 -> 0.06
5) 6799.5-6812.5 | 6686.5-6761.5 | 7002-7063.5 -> 0.07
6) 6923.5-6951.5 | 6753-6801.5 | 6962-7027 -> 0.04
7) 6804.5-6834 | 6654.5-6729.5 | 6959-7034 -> 0.05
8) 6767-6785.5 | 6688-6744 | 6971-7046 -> 0.10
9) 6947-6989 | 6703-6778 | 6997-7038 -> -0.05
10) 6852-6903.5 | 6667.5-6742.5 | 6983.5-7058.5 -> 0.03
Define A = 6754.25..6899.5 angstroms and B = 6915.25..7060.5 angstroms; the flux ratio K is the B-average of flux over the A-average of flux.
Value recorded 1.0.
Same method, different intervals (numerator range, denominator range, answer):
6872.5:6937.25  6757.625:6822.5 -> 1.02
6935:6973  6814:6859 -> 1.03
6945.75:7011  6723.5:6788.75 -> 1.00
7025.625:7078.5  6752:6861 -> 1.00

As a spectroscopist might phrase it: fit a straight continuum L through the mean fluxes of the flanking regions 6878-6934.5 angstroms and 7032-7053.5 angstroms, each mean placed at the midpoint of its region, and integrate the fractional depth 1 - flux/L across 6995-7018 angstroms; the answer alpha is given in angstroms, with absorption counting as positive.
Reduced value 0.4 angstroms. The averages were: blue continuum 0.617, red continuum 0.608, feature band 0.6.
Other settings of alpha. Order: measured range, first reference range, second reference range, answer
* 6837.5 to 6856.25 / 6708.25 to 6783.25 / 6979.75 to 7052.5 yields 0.9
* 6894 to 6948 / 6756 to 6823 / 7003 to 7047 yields -1.0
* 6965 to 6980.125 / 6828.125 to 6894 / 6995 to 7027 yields -0.6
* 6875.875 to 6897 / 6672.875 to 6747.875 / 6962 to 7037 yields 0.4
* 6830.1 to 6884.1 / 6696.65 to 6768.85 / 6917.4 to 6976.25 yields 2.4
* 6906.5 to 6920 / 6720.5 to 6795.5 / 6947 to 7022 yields -0.5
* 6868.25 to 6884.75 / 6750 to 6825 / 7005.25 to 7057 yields -0.5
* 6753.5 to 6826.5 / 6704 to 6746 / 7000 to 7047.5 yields 6.7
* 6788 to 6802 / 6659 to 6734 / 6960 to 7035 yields 0.6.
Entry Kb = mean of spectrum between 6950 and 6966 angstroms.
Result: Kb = 0.643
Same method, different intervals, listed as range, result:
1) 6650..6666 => 0.57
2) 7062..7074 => 0.608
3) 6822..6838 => 0.594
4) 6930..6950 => 0.586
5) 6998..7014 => 0.595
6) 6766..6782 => 0.599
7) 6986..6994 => 0.633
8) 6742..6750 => 0.602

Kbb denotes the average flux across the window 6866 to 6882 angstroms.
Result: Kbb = 0.62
